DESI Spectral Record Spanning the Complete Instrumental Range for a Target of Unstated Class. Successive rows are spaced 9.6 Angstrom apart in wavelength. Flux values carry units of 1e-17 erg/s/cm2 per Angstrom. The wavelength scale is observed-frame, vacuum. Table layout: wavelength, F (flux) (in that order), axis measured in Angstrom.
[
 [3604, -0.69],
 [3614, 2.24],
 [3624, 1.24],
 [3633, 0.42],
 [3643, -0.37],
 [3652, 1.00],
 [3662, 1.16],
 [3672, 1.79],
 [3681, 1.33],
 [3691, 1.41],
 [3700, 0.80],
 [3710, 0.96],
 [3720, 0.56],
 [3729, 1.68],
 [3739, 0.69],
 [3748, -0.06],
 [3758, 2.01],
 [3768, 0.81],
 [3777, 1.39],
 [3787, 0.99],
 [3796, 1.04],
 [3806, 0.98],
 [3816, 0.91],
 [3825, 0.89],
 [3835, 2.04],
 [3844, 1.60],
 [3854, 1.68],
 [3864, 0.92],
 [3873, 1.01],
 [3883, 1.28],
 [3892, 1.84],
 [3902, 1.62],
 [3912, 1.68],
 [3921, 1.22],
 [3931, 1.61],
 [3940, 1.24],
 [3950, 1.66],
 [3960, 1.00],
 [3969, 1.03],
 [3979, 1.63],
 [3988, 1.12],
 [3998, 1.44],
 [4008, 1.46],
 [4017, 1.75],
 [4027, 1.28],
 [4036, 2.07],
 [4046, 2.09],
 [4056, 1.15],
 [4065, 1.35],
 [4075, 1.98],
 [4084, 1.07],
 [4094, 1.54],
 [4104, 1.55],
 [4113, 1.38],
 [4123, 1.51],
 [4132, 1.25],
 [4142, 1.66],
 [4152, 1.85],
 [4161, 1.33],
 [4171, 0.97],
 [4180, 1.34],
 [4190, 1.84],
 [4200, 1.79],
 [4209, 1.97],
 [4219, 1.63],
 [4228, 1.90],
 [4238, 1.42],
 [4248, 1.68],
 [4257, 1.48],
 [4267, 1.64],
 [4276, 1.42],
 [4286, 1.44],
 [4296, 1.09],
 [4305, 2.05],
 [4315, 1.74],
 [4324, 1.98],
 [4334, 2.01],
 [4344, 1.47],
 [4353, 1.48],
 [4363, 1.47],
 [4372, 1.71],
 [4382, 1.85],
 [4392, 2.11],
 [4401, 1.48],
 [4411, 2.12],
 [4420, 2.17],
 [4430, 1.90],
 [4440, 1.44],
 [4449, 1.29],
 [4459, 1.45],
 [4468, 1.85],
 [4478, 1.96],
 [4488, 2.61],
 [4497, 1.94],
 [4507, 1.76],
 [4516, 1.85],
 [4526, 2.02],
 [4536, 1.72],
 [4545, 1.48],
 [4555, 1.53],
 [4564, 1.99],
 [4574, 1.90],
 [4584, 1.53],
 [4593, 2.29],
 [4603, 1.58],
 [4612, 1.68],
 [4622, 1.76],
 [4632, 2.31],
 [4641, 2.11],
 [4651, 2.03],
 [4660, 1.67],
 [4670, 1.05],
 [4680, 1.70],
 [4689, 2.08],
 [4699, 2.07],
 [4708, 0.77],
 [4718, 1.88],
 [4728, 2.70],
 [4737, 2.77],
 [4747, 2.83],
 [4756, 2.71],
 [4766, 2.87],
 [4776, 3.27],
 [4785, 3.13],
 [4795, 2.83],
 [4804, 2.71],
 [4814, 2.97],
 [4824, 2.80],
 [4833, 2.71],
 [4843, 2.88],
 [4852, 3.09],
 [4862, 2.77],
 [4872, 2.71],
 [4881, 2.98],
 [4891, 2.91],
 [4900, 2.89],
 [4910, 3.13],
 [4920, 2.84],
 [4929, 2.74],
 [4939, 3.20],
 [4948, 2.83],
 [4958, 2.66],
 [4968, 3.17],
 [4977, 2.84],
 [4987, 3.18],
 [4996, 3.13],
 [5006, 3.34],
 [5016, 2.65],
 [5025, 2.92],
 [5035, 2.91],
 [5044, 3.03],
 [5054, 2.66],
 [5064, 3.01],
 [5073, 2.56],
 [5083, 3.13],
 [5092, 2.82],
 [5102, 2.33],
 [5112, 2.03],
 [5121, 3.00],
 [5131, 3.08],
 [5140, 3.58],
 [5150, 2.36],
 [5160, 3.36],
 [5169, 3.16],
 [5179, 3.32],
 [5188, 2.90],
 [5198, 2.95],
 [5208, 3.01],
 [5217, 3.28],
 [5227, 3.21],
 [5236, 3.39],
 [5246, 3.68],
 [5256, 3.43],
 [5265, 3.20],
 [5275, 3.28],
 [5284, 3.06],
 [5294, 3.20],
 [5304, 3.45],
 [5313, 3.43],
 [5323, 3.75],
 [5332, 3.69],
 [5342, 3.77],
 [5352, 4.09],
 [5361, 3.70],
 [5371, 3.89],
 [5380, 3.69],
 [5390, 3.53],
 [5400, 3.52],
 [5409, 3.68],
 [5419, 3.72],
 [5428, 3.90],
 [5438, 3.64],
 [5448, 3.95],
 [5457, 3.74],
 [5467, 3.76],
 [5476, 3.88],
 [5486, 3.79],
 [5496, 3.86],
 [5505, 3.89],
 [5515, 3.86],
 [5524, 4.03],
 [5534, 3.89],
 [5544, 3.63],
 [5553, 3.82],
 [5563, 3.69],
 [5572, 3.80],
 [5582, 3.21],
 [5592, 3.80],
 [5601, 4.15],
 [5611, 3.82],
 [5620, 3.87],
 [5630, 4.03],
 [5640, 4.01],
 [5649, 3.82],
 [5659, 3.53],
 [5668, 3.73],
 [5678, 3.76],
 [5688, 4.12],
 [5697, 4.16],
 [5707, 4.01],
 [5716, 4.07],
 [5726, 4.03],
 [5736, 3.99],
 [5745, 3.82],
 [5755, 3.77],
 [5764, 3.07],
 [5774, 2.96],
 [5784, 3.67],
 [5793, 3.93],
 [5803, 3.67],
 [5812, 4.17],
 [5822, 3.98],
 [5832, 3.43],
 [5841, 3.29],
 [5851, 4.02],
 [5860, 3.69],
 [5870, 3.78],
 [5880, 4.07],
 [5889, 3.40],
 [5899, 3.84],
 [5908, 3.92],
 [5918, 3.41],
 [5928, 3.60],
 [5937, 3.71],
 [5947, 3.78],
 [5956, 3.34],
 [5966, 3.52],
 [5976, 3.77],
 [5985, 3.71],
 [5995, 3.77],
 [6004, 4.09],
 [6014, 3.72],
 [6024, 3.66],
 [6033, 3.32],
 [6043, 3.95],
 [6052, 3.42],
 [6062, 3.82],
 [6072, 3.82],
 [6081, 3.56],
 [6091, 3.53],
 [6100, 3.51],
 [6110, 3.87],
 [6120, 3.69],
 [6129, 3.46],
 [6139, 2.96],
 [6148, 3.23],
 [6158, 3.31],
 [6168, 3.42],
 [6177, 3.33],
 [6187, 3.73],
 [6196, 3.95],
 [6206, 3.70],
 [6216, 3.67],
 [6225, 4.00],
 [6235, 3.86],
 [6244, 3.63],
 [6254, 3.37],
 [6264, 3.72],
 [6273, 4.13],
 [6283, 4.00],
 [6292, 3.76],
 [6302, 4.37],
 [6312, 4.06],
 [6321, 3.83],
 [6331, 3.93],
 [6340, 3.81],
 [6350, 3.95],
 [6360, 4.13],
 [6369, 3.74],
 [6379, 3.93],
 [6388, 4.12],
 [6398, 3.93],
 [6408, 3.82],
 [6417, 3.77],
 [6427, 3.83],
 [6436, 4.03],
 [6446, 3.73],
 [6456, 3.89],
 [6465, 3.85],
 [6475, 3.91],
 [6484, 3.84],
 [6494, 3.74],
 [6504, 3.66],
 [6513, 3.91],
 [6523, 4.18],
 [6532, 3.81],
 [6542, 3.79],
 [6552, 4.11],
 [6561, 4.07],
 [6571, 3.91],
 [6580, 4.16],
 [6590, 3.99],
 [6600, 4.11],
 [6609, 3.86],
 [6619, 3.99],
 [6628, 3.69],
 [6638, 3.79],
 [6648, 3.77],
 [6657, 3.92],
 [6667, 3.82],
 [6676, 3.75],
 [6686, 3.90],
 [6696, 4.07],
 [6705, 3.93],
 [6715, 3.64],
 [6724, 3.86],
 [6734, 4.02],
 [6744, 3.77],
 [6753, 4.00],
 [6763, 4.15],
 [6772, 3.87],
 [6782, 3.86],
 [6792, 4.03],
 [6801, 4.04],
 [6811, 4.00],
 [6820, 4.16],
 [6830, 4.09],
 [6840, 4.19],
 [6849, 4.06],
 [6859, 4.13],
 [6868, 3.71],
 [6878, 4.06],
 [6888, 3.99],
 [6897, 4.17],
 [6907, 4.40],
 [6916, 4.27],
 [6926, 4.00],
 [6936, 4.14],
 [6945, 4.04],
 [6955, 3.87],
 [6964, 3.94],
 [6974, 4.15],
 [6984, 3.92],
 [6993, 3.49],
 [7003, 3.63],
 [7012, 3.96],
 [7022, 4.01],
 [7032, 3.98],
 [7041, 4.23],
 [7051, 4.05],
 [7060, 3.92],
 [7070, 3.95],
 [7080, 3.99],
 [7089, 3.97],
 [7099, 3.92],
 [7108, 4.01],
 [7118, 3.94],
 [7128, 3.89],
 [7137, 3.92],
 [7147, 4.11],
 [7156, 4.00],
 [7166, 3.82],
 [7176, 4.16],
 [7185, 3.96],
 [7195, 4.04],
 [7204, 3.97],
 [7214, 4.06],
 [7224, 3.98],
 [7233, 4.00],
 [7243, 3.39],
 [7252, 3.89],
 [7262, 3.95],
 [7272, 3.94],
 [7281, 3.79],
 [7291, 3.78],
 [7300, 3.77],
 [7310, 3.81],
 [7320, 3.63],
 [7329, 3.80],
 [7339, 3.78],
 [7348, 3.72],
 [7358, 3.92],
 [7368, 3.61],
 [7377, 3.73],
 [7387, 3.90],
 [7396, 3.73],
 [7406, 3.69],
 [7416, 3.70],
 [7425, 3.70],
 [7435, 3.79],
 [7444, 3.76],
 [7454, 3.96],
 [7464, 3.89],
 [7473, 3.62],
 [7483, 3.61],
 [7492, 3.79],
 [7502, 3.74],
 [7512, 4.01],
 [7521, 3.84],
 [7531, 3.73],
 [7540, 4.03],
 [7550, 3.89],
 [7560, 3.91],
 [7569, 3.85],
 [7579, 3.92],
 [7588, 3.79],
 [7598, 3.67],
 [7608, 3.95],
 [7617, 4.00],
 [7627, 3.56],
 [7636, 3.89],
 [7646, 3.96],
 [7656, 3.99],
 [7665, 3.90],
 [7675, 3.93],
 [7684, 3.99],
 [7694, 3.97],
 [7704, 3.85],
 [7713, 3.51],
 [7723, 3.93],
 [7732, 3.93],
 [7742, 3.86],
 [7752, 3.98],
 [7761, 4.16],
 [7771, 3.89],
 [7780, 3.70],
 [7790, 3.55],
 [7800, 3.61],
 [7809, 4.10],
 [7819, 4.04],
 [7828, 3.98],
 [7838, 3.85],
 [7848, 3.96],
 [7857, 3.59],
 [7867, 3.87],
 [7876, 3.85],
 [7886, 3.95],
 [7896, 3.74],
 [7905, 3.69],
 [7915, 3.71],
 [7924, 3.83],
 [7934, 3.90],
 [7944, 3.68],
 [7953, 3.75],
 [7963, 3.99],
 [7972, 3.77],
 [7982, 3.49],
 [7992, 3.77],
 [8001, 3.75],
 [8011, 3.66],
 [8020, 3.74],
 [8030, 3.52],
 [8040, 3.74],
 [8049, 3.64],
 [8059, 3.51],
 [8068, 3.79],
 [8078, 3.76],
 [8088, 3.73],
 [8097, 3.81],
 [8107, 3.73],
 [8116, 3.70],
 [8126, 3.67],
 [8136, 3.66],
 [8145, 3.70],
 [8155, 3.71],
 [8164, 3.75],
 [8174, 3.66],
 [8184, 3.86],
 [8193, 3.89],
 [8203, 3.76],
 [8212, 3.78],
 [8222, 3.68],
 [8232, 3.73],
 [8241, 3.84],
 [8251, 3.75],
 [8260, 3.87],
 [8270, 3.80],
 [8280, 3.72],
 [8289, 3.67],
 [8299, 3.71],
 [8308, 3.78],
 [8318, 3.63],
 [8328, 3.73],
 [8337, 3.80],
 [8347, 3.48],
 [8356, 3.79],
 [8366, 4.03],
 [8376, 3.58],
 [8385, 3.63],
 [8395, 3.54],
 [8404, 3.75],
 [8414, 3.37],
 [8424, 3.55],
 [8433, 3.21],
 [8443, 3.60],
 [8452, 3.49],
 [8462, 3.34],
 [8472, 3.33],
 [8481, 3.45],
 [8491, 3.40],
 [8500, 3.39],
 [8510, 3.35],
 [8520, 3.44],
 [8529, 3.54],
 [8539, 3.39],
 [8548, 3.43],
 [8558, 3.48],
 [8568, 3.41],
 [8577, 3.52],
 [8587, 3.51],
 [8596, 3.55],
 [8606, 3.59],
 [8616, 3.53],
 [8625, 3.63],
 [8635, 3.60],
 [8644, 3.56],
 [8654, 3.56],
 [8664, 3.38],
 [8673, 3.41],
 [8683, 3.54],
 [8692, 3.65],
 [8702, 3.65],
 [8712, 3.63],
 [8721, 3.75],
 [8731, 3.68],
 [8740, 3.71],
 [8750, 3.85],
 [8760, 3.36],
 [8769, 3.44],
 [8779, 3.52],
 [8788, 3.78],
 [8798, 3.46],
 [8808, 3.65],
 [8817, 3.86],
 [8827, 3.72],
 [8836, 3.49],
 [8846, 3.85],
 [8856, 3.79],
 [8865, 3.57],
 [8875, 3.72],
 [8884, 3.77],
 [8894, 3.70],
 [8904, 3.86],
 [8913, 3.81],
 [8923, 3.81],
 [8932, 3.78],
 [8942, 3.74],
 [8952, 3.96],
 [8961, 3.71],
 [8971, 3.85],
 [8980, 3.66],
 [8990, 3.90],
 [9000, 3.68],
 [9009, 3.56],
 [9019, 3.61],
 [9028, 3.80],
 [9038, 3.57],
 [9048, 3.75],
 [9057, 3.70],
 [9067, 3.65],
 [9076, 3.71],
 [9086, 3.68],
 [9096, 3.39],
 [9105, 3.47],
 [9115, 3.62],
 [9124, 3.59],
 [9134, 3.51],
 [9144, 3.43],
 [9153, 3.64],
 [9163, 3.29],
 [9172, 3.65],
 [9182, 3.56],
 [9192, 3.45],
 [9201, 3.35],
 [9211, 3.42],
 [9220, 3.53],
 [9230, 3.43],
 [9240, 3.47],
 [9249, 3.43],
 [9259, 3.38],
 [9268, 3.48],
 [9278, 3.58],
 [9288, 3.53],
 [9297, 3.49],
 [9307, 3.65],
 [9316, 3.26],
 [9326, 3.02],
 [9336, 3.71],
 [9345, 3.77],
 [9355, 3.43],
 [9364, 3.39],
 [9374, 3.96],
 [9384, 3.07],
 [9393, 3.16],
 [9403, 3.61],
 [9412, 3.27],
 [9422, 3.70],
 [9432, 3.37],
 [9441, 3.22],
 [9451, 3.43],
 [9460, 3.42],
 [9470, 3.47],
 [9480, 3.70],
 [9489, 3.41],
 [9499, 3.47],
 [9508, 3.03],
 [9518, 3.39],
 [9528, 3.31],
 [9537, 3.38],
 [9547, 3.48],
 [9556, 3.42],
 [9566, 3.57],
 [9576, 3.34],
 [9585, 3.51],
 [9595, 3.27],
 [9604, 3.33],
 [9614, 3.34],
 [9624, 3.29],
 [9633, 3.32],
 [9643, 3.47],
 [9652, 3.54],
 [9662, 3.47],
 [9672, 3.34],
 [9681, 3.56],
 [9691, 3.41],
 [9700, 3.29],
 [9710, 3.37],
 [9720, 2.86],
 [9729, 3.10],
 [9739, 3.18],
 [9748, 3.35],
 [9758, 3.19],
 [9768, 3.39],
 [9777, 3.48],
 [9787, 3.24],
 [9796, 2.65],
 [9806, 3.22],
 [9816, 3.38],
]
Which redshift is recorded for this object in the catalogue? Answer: 0.19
